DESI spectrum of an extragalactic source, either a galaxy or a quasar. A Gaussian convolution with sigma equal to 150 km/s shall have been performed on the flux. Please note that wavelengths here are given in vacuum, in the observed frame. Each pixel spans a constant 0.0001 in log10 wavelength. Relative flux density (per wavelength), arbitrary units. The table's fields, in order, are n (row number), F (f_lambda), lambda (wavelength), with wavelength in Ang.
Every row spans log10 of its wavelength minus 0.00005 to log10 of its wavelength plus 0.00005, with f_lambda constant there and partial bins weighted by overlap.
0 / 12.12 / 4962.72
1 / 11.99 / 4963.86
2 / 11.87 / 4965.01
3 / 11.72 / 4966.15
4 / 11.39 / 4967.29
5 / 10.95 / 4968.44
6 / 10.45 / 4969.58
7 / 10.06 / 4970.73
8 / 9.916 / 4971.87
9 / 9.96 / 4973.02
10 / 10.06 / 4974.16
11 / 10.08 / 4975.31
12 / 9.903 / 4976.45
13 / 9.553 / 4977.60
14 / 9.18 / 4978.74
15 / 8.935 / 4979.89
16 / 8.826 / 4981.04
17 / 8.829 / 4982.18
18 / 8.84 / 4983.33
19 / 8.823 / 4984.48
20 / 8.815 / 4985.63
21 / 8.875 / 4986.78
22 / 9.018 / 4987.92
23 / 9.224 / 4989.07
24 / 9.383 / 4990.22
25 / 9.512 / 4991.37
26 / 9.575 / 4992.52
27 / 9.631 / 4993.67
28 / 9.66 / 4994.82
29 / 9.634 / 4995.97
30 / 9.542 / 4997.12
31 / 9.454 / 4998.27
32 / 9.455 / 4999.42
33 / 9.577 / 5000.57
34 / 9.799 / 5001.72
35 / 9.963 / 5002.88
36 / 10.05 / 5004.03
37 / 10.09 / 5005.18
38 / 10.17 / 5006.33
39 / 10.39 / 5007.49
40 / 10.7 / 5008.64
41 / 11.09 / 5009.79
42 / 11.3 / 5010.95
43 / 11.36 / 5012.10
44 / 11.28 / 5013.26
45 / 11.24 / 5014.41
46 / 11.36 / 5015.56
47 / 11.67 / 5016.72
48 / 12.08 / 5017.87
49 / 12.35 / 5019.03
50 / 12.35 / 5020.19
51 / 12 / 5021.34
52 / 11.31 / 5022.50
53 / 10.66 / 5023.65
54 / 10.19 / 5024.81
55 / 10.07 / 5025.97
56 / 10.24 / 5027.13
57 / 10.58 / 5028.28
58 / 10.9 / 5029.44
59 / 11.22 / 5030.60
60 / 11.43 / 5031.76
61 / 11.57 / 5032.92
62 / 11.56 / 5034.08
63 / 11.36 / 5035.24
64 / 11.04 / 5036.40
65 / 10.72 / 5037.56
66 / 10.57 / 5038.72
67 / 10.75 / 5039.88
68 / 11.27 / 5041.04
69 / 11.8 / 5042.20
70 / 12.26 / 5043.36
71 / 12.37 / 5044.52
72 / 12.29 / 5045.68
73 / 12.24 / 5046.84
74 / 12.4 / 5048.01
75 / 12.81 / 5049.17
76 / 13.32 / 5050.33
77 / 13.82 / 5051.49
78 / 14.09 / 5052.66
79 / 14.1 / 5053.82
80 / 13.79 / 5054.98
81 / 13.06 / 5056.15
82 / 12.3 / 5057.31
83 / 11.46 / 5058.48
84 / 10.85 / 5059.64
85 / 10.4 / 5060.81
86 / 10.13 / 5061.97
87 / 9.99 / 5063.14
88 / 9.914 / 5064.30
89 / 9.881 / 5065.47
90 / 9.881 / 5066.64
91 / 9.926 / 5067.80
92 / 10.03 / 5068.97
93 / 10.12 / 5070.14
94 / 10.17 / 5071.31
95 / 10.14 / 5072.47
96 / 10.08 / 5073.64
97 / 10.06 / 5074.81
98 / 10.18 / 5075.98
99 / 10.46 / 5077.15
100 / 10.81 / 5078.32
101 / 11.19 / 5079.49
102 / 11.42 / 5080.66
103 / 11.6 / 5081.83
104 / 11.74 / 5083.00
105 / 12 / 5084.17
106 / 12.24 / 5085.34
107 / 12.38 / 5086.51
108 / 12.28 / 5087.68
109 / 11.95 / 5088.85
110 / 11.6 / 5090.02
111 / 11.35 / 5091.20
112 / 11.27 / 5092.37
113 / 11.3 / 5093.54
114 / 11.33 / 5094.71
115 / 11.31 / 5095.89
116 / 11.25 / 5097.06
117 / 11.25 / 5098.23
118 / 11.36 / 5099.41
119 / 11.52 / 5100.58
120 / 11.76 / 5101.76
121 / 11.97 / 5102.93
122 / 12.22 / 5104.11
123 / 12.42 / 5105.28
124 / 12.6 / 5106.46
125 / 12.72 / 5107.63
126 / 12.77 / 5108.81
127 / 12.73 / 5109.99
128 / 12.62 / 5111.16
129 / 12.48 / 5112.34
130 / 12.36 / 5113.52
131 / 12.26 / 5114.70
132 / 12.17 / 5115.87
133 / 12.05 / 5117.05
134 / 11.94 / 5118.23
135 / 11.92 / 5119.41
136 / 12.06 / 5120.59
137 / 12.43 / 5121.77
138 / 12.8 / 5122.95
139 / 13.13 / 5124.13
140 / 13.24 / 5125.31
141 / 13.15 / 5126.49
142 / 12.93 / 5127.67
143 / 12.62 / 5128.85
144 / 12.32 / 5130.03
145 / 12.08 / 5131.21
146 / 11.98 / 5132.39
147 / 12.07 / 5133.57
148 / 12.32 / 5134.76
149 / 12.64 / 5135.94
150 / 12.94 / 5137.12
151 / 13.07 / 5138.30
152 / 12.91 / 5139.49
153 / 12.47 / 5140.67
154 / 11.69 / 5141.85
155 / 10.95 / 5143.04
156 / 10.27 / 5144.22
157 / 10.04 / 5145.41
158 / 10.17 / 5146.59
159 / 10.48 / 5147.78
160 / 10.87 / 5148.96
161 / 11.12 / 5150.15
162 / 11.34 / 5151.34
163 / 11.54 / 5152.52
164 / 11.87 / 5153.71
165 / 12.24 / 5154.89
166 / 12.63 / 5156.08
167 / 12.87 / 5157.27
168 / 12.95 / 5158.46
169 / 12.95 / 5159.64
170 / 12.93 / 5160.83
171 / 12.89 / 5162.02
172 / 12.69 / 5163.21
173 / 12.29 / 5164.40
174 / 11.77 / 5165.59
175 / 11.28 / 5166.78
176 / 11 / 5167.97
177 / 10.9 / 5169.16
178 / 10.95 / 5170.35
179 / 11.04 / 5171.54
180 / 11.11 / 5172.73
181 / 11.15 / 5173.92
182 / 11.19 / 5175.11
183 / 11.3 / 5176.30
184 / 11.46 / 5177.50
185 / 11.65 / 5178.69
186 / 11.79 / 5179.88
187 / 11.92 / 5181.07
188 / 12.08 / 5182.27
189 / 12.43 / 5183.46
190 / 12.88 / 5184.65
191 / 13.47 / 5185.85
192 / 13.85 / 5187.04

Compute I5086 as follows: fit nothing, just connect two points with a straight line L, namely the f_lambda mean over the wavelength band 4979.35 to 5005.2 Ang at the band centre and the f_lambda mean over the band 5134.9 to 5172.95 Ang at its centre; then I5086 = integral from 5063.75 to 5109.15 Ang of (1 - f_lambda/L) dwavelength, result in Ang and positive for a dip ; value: -1.9 Ang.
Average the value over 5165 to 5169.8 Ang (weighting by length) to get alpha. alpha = 11.2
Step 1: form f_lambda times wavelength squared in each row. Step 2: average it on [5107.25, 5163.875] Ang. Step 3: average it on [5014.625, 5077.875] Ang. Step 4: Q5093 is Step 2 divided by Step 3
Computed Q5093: 1.12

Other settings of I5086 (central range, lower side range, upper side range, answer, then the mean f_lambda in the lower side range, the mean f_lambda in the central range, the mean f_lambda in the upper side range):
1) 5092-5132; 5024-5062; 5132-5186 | -1.4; 11.7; 12.2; 11.8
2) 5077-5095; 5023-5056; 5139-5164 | 0.3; 11.8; 11.6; 11.8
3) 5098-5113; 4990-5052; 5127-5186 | -0.9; 11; 12.2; 11.9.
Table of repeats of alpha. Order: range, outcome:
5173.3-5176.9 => 11.2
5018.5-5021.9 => 12.2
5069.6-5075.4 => 10.1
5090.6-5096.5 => 11.3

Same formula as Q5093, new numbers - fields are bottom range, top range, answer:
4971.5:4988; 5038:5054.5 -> 1.37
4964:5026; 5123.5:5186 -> 1.24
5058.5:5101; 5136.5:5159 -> 1.10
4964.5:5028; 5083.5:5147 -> 1.24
